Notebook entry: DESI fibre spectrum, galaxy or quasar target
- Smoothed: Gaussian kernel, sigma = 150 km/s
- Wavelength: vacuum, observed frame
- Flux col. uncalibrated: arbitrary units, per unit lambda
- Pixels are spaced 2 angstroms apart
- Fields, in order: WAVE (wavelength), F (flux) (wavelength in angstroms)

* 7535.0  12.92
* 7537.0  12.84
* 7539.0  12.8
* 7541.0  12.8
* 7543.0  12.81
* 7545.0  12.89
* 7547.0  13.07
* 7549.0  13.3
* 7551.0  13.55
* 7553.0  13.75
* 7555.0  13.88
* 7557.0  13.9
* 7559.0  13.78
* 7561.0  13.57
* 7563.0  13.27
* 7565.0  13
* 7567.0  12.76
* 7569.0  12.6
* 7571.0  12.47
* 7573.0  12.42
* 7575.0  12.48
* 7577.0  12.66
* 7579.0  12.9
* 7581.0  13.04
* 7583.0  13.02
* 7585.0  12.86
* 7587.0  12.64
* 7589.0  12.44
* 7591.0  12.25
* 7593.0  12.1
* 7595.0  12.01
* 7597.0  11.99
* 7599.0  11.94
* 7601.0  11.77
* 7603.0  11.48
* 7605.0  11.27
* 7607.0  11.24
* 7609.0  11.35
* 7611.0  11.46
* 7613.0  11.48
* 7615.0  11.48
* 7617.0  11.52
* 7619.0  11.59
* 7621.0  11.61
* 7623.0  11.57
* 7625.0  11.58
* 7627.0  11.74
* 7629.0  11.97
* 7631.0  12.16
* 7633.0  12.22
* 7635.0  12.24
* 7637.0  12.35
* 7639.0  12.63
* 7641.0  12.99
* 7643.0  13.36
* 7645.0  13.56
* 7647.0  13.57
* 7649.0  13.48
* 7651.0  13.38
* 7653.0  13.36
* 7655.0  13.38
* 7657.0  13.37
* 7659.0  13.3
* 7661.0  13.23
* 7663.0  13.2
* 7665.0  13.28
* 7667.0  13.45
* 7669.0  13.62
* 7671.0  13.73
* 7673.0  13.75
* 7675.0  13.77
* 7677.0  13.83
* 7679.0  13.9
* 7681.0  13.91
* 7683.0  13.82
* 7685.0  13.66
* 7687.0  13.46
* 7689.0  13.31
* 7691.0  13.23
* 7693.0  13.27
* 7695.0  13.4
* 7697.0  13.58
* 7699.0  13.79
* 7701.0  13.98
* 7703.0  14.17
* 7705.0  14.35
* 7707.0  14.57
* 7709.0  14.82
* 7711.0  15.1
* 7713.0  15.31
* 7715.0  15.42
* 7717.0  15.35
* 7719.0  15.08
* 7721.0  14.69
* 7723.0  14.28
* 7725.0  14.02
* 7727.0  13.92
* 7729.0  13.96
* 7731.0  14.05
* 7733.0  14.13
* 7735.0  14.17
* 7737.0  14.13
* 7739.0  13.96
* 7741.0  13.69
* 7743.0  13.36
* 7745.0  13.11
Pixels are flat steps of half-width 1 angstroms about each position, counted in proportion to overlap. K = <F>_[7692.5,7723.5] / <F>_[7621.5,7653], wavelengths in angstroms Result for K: 1.1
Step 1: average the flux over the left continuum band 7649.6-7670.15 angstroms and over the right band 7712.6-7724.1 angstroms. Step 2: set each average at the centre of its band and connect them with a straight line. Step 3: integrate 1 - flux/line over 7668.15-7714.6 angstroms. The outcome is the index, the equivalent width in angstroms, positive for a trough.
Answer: 1.0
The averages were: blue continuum 13.4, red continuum 15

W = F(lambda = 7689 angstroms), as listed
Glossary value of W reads 13.31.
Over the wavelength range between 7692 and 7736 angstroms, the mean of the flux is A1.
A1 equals 14.3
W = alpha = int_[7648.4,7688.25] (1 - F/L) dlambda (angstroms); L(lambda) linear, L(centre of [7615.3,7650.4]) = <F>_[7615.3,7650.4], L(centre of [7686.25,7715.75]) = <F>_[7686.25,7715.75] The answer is -0.8 angstroms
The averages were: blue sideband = 12.4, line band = 13.5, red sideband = 14.1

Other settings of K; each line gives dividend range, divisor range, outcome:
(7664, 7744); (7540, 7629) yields 1.13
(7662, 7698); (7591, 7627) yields 1.17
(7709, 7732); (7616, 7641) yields 1.22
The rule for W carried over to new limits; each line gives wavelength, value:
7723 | 14.28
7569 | 12.6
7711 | 15.1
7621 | 11.61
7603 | 11.48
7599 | 11.94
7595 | 12.01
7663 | 13.2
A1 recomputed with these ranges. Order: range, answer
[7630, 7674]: 13.2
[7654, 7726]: 14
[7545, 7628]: 12.4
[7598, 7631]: 11.6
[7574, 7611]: 12.2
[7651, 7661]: 13.3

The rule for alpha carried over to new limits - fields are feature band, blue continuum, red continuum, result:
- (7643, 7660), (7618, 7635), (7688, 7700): -1.4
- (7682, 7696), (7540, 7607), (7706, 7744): 0.6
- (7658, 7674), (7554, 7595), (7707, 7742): 0.5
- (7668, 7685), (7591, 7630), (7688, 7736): -0.6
